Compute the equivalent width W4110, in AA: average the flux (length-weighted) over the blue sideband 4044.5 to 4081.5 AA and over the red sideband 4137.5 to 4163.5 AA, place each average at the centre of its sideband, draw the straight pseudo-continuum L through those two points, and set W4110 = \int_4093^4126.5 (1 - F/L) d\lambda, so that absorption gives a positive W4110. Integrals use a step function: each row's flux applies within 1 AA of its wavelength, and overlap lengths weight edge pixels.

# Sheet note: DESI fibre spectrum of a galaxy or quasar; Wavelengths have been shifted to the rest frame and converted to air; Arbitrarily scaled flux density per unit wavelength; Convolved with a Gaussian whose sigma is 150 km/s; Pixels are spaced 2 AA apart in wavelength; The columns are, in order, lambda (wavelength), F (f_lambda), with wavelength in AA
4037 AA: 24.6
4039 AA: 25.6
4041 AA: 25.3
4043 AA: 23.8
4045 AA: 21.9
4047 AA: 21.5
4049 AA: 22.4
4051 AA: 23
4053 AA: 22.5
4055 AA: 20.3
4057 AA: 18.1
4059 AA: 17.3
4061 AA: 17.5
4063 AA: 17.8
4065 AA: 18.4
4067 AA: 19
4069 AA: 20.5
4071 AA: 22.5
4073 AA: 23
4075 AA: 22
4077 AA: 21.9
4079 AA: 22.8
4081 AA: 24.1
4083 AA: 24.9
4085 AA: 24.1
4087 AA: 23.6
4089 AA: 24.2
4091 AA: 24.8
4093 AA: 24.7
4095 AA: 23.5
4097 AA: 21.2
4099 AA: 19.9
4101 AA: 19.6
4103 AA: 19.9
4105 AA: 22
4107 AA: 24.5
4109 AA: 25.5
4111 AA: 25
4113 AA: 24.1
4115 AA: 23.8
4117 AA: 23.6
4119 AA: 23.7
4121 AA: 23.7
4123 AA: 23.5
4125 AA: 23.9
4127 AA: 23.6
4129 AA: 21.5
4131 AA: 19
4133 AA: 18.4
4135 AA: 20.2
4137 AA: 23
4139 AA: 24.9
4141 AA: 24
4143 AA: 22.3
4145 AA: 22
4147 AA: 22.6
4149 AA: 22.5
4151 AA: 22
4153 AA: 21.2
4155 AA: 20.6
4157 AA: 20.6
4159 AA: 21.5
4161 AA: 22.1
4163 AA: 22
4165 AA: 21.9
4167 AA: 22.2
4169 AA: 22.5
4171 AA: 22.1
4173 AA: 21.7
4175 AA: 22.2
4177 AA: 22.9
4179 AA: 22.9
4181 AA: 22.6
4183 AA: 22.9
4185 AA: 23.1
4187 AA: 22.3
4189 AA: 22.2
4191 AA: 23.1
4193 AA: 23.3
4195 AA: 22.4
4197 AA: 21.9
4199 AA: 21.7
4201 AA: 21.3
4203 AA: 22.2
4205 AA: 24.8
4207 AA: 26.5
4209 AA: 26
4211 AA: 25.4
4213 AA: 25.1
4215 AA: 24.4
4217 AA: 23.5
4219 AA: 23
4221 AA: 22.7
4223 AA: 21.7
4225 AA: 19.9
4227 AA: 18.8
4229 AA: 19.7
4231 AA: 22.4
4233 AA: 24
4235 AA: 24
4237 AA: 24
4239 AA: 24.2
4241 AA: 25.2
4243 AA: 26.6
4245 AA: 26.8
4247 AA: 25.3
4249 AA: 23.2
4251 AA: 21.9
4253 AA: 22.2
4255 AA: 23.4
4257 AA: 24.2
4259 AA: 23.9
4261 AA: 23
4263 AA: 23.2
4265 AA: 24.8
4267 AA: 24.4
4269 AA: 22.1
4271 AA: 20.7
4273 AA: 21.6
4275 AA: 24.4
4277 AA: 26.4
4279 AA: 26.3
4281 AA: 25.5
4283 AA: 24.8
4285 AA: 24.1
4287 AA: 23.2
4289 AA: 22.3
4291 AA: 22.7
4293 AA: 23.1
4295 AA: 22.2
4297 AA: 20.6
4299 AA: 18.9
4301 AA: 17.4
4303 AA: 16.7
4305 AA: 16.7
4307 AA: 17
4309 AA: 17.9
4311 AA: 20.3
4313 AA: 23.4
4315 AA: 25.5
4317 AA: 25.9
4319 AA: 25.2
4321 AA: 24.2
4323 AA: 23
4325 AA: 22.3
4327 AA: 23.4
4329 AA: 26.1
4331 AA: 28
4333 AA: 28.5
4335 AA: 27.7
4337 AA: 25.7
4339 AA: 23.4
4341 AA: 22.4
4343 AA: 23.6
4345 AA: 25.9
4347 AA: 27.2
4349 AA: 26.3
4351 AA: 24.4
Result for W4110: -2.3 AA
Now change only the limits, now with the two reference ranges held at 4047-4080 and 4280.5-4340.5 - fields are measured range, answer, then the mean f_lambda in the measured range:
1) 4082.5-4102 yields -2.02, 23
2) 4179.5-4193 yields -0.65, 22.8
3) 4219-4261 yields -1.89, 23.2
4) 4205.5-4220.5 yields -1.93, 24.8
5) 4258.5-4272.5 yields -0.41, 23.1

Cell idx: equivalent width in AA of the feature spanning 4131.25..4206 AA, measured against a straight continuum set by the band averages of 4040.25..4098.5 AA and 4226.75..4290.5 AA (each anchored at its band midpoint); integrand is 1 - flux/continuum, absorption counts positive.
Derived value 2.2 AA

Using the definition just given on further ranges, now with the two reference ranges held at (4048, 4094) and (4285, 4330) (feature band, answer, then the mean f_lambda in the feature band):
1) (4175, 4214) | -2.7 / 23.3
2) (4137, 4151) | -0.8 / 23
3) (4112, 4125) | -1.2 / 23.7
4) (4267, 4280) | -1.1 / 23.6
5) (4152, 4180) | -0.2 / 21.9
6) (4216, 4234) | 0.0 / 21.7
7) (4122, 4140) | -0.2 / 22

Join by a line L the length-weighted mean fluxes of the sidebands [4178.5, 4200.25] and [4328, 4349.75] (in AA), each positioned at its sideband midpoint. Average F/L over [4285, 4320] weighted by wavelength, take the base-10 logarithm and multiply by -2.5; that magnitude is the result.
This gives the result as 0.182 mag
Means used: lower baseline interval 22.6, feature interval 21.2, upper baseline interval 25.9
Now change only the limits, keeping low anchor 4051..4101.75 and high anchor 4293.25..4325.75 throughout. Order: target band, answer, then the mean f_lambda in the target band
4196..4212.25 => -0.12 mag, 23.7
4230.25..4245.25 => -0.16 mag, 24.6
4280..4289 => -0.14 mag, 24.2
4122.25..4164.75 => -0.03 mag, 22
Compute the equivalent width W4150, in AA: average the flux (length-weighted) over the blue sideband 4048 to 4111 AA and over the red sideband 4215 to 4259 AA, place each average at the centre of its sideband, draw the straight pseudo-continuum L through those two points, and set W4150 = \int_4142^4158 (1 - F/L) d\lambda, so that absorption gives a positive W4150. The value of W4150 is 0.5 AA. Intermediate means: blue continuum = 21.8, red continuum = 23.2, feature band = 21.7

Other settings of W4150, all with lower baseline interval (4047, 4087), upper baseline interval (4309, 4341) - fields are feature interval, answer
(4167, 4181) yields 0.1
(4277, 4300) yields 0.8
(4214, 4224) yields 0.1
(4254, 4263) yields 0.0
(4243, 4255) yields -0.3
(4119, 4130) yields -0.7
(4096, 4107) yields 0.4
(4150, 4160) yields 0.5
